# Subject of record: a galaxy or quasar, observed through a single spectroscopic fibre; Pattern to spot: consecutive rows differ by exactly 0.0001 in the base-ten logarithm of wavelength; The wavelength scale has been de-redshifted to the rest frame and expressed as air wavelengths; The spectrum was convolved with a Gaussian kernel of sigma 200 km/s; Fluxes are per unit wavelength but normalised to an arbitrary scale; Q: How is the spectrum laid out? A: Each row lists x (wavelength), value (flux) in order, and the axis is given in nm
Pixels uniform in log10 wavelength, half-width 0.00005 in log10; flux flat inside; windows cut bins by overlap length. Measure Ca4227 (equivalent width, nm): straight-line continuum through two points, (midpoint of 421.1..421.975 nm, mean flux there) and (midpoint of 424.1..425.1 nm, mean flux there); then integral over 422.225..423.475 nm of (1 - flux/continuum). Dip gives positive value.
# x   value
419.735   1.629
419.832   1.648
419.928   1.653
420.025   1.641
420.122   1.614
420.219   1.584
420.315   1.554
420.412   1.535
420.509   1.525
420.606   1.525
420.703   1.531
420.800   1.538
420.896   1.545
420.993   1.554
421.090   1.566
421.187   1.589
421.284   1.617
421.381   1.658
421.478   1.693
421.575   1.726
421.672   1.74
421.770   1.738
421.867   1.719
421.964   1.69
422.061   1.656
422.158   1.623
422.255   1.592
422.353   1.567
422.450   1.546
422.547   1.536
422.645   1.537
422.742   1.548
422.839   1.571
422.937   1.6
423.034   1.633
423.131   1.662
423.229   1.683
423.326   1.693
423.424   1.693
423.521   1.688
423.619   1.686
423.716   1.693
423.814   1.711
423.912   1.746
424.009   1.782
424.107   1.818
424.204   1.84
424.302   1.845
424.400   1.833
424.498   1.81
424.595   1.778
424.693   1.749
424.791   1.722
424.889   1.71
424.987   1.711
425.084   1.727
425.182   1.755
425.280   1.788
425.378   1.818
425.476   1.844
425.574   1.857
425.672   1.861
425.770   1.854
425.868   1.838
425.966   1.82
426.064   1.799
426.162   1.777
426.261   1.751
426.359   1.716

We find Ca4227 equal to 0.08 nm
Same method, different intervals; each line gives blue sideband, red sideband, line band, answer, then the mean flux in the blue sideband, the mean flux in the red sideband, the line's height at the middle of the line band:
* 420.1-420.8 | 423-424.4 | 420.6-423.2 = 0.026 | 1.55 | 1.73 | 1.63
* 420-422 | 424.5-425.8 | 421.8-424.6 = 0.037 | 1.61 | 1.78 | 1.7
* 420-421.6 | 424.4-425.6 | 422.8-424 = 0.018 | 1.59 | 1.77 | 1.7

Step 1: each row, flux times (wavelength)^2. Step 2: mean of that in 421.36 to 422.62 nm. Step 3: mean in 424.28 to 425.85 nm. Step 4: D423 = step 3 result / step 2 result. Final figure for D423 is 1.10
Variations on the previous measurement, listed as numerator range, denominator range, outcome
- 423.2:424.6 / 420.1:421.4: 1.14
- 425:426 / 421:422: 1.11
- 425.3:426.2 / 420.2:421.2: 1.21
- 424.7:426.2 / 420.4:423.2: 1.13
